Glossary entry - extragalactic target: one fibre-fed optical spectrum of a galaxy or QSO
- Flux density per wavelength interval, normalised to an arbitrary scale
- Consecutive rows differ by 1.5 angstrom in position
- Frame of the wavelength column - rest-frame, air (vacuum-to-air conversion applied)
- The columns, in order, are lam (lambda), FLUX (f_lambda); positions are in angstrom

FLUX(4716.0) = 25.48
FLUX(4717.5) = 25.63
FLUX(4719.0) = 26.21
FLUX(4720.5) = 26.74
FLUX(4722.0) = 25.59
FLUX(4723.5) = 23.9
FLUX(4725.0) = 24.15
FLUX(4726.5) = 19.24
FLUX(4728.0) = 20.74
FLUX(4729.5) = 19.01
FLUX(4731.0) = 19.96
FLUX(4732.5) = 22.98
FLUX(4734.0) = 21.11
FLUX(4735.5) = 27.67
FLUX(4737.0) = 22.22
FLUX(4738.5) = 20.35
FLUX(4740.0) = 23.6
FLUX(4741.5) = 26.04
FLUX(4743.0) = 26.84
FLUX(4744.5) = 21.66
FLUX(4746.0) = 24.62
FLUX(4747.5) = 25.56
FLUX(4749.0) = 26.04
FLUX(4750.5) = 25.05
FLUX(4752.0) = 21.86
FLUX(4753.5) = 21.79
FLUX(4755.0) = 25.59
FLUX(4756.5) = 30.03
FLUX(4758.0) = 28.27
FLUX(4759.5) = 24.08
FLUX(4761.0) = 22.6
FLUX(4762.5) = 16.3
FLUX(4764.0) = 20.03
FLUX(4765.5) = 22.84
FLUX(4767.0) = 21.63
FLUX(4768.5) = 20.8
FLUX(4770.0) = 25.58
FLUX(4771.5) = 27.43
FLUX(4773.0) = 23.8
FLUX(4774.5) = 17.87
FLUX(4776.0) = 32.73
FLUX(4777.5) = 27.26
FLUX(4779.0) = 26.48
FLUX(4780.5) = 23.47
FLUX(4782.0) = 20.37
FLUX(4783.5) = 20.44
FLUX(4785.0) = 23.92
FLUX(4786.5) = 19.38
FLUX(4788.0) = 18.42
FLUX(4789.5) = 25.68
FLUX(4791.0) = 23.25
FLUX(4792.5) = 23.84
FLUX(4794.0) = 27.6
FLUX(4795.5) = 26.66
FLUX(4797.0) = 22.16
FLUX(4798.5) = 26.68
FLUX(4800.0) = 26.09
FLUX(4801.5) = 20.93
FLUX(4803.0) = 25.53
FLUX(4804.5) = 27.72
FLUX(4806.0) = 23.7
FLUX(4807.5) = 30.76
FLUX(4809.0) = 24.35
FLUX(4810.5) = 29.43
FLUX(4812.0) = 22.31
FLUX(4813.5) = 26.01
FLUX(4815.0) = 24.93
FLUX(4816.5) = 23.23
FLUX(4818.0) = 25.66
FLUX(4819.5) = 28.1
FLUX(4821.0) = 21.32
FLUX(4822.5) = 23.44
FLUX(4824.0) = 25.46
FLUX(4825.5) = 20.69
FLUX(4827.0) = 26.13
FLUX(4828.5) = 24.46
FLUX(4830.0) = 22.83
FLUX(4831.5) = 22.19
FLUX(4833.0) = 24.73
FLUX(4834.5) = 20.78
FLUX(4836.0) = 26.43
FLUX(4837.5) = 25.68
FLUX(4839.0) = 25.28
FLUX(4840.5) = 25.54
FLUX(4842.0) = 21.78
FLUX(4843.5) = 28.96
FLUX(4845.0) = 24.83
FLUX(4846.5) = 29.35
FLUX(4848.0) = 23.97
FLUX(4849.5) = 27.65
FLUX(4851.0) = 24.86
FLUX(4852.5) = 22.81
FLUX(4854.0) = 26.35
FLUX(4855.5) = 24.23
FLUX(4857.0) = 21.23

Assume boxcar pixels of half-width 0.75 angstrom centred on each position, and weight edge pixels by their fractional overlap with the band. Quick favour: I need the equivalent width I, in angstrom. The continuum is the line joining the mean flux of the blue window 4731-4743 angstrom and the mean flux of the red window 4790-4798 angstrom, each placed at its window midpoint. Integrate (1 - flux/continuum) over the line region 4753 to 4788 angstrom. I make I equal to 1.0 angstrom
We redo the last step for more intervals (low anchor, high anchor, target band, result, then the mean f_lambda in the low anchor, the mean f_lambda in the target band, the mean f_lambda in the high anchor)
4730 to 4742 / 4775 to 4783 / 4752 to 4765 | 0.4 angstrom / 22.8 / 23.5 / 25.6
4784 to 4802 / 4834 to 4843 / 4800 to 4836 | -0.7 angstrom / 23.7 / 24.6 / 24.5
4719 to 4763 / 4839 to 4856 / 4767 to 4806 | 0.5 angstrom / 23.7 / 24.1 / 25.5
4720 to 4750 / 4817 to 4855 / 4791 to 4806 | -0.5 angstrom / 23.4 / 25.1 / 24.8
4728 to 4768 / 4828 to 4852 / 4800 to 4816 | -0.8 angstrom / 23.3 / 25.6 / 24.9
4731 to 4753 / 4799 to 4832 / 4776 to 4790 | 0.6 angstrom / 23.8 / 23.3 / 24.8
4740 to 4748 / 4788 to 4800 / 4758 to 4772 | 1.2 angstrom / 24.8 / 22.6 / 24.8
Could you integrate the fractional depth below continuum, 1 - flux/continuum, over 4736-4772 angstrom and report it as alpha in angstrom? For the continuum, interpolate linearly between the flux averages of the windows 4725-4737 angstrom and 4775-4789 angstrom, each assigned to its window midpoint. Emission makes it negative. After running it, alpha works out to -2.0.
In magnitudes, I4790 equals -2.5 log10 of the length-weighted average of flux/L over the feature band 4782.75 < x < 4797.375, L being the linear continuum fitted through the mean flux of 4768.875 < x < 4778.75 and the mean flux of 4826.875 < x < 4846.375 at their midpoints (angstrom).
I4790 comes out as 0.10 mag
